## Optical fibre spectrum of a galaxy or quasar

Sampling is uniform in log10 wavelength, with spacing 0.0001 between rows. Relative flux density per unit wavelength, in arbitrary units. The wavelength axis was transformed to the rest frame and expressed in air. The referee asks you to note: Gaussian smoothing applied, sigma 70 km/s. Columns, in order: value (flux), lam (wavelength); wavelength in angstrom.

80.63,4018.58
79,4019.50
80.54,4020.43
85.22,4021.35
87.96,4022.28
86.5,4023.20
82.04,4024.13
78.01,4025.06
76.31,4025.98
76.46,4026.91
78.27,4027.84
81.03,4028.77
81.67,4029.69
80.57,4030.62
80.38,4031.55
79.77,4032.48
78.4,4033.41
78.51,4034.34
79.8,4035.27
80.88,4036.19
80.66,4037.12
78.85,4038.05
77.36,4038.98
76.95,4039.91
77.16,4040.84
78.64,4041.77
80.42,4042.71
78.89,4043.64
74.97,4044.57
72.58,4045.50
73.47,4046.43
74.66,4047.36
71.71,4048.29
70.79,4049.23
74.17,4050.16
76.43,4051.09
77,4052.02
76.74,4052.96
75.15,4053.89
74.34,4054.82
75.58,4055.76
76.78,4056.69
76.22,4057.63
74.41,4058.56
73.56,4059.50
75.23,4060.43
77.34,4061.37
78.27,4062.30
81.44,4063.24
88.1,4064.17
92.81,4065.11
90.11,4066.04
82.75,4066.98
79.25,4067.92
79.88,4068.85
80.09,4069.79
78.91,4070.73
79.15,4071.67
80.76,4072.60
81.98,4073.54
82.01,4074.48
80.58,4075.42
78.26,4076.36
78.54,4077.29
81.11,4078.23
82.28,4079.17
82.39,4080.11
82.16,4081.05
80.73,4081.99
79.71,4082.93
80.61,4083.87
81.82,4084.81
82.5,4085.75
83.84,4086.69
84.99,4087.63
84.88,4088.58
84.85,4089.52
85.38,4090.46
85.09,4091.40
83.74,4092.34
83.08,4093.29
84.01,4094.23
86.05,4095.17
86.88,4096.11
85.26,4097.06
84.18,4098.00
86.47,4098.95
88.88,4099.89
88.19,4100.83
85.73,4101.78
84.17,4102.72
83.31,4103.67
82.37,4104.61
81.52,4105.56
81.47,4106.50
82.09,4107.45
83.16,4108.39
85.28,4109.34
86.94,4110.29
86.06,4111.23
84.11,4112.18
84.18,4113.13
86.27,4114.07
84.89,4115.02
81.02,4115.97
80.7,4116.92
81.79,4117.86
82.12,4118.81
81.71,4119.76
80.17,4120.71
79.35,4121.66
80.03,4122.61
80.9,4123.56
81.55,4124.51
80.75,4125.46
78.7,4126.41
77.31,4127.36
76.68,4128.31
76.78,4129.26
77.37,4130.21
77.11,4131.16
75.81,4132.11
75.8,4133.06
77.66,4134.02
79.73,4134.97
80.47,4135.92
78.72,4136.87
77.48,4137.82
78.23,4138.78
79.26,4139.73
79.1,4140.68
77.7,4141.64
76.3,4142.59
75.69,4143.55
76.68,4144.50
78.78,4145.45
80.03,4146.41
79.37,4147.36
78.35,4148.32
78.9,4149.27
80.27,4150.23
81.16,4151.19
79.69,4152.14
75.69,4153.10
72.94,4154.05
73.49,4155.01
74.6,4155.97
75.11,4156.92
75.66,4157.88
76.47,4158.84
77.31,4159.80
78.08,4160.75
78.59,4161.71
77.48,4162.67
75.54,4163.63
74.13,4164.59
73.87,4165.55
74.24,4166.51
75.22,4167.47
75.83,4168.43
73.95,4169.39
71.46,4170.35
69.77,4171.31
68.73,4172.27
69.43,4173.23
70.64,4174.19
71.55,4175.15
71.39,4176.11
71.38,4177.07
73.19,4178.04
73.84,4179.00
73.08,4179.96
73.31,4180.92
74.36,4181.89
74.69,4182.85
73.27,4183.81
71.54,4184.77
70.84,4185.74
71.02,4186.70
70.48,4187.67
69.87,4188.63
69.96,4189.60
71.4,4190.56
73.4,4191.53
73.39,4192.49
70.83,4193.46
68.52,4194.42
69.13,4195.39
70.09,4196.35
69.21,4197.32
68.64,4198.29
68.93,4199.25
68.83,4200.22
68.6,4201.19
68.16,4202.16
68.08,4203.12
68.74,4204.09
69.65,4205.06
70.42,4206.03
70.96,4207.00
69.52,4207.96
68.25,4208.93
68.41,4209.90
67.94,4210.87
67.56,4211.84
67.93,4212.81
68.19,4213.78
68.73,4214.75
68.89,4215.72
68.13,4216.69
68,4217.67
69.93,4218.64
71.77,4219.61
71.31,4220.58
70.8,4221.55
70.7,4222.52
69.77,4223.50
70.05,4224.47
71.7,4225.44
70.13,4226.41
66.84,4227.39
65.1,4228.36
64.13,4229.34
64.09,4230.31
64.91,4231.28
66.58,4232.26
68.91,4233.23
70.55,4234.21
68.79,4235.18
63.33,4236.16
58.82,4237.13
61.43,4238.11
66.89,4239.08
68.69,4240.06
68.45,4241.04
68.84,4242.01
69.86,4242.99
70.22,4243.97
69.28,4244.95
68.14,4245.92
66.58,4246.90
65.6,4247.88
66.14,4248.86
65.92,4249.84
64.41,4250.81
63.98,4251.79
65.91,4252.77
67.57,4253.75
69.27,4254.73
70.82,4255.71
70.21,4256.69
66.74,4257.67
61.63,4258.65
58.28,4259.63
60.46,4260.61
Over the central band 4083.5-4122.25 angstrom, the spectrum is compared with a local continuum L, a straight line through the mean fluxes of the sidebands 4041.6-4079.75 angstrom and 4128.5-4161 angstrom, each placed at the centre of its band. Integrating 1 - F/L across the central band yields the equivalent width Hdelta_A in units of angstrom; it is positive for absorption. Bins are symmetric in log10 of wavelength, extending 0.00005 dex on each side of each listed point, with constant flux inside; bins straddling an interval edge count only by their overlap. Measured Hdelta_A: -2.9 angstrom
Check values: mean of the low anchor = 78.4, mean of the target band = 83.9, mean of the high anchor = 77.5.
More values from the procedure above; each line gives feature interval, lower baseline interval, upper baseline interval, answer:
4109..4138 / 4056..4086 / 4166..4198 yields -1.6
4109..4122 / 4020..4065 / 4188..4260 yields -1.6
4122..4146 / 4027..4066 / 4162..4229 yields -1.5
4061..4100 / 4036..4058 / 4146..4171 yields -3.4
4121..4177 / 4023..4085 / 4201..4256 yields -2.8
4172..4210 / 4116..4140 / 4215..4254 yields 0.8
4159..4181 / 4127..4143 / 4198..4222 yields 0.0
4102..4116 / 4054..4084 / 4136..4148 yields -0.9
